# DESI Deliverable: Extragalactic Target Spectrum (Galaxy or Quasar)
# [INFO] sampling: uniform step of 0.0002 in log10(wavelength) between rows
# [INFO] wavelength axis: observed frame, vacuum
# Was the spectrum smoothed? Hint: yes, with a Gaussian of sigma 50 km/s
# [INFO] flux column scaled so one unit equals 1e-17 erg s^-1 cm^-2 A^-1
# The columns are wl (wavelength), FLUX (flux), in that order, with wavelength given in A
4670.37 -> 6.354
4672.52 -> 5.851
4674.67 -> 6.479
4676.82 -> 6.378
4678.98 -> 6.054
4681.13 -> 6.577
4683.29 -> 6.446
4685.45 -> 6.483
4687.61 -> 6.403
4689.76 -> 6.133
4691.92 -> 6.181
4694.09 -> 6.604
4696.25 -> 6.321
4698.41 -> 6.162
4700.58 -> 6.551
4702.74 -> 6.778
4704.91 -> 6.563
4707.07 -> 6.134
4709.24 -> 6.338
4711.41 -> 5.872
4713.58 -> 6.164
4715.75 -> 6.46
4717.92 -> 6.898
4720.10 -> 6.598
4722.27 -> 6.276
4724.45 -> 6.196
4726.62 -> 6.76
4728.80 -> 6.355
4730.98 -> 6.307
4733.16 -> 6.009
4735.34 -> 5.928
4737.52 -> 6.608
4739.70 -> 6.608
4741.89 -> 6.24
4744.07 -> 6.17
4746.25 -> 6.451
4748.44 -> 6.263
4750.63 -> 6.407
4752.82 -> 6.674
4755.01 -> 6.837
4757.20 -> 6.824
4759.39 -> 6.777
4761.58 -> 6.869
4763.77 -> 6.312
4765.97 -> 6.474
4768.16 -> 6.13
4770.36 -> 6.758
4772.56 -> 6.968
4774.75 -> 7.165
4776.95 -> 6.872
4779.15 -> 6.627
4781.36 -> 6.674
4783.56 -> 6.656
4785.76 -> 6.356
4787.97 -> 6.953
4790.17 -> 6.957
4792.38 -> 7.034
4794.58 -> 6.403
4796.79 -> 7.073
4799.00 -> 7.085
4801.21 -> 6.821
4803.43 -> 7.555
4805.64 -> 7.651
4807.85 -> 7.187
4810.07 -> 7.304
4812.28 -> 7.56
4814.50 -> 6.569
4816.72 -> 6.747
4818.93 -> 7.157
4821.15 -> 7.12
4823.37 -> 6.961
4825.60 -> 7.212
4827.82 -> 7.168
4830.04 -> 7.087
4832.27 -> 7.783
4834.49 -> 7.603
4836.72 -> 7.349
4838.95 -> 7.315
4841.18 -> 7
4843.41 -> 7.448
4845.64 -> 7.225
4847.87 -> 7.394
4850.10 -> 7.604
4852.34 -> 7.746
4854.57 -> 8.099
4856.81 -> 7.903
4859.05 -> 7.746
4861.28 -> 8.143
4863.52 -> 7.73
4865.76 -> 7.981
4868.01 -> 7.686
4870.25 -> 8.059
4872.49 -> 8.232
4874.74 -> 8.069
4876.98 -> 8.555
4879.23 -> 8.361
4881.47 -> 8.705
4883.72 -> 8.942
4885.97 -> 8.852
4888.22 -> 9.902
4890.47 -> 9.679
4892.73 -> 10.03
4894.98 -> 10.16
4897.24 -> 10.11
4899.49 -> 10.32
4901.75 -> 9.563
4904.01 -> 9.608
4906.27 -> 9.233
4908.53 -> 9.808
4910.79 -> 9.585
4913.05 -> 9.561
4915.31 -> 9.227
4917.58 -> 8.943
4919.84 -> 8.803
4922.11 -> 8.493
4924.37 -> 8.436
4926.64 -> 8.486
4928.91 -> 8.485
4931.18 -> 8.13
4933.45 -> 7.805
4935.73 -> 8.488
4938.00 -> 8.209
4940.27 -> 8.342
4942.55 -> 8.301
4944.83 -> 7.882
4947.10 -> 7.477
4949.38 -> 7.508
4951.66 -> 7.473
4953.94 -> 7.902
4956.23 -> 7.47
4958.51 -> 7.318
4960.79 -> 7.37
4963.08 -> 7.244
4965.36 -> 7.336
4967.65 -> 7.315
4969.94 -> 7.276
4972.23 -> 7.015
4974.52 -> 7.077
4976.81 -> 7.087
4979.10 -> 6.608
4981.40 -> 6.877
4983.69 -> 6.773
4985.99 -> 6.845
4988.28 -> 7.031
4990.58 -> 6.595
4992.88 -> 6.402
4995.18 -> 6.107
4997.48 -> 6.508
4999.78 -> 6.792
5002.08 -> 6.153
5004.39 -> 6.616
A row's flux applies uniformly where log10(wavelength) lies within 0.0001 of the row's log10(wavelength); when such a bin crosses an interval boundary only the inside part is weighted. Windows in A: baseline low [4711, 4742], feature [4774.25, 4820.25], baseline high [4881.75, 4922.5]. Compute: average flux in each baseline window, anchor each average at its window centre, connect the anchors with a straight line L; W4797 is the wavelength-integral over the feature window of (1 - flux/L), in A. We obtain 3.93 A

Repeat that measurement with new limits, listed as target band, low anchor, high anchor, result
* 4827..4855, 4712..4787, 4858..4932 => 2.0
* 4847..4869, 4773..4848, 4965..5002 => -2.5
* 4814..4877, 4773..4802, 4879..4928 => 4.2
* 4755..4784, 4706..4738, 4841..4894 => 1.0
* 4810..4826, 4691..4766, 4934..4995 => -0.7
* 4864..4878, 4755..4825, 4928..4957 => -1.2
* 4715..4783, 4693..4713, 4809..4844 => 1.5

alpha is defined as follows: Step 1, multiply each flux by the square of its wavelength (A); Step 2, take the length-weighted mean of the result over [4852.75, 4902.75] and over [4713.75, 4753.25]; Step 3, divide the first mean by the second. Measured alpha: 1.46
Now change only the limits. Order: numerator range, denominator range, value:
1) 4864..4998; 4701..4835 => 1.30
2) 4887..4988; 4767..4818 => 1.27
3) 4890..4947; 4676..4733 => 1.54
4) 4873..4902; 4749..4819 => 1.42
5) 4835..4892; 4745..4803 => 1.25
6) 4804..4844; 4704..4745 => 1.19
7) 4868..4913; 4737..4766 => 1.49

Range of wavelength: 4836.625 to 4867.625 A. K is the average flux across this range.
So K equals 7.63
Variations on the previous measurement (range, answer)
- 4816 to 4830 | 7.08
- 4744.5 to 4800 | 6.7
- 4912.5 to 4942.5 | 8.54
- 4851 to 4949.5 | 8.68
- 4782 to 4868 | 7.28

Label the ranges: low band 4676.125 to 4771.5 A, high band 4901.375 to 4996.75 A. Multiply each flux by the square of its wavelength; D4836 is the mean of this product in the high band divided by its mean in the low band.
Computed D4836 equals 1.3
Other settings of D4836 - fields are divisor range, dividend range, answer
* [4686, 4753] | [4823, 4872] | 1.26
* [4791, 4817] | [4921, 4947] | 1.23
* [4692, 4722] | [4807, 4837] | 1.18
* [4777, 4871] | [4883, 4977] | 1.22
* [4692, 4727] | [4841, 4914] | 1.45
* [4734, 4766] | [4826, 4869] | 1.21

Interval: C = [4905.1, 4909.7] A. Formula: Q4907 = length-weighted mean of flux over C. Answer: 9.52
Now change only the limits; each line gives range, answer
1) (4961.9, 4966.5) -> 7.29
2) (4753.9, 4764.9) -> 6.72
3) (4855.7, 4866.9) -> 7.9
